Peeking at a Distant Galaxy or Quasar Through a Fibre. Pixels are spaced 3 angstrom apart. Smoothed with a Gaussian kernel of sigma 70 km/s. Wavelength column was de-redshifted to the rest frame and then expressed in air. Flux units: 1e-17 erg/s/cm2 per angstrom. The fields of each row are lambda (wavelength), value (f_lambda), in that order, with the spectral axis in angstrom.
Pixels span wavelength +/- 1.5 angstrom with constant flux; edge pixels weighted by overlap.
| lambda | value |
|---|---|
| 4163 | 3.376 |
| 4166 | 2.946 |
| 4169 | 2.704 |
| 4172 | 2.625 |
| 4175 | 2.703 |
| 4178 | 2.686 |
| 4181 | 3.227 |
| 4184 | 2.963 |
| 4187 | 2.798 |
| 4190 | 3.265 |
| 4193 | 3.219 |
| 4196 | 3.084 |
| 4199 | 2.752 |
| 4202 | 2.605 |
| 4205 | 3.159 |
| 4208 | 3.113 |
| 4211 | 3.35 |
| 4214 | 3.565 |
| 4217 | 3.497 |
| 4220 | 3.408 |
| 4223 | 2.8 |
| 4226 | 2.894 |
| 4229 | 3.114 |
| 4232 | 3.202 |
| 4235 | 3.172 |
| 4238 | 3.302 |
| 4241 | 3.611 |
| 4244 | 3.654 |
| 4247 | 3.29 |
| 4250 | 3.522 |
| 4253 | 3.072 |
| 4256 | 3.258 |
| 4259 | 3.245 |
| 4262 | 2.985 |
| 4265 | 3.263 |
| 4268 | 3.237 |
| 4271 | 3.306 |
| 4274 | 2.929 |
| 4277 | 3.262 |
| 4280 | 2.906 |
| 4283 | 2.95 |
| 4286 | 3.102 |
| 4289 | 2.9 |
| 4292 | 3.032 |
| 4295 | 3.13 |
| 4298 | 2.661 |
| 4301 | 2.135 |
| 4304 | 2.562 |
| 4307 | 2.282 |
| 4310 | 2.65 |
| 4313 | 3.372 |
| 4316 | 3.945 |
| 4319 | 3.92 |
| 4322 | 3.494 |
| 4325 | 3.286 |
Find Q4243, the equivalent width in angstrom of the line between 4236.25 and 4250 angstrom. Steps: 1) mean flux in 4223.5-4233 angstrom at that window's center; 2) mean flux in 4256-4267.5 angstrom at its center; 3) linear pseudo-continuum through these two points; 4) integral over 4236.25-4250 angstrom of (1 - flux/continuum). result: -1.6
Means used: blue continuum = 3.03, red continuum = 3.18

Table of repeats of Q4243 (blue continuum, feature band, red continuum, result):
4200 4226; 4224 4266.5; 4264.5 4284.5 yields -1.5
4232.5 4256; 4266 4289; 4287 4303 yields -0.9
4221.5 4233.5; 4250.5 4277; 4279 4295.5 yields -1.6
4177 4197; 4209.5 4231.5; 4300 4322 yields -1.4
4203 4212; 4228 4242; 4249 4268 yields -0.4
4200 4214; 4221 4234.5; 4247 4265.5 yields 0.5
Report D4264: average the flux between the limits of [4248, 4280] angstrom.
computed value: 3.2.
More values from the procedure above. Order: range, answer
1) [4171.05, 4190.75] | 2.89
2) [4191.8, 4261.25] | 3.21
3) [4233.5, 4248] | 3.41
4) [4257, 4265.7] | 3.16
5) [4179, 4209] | 3.01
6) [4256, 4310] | 2.94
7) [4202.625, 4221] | 3.31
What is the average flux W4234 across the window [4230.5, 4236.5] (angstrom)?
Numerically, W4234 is 3.19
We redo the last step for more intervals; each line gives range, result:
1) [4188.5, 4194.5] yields 3.24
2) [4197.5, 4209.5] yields 2.91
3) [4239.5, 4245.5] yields 3.63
